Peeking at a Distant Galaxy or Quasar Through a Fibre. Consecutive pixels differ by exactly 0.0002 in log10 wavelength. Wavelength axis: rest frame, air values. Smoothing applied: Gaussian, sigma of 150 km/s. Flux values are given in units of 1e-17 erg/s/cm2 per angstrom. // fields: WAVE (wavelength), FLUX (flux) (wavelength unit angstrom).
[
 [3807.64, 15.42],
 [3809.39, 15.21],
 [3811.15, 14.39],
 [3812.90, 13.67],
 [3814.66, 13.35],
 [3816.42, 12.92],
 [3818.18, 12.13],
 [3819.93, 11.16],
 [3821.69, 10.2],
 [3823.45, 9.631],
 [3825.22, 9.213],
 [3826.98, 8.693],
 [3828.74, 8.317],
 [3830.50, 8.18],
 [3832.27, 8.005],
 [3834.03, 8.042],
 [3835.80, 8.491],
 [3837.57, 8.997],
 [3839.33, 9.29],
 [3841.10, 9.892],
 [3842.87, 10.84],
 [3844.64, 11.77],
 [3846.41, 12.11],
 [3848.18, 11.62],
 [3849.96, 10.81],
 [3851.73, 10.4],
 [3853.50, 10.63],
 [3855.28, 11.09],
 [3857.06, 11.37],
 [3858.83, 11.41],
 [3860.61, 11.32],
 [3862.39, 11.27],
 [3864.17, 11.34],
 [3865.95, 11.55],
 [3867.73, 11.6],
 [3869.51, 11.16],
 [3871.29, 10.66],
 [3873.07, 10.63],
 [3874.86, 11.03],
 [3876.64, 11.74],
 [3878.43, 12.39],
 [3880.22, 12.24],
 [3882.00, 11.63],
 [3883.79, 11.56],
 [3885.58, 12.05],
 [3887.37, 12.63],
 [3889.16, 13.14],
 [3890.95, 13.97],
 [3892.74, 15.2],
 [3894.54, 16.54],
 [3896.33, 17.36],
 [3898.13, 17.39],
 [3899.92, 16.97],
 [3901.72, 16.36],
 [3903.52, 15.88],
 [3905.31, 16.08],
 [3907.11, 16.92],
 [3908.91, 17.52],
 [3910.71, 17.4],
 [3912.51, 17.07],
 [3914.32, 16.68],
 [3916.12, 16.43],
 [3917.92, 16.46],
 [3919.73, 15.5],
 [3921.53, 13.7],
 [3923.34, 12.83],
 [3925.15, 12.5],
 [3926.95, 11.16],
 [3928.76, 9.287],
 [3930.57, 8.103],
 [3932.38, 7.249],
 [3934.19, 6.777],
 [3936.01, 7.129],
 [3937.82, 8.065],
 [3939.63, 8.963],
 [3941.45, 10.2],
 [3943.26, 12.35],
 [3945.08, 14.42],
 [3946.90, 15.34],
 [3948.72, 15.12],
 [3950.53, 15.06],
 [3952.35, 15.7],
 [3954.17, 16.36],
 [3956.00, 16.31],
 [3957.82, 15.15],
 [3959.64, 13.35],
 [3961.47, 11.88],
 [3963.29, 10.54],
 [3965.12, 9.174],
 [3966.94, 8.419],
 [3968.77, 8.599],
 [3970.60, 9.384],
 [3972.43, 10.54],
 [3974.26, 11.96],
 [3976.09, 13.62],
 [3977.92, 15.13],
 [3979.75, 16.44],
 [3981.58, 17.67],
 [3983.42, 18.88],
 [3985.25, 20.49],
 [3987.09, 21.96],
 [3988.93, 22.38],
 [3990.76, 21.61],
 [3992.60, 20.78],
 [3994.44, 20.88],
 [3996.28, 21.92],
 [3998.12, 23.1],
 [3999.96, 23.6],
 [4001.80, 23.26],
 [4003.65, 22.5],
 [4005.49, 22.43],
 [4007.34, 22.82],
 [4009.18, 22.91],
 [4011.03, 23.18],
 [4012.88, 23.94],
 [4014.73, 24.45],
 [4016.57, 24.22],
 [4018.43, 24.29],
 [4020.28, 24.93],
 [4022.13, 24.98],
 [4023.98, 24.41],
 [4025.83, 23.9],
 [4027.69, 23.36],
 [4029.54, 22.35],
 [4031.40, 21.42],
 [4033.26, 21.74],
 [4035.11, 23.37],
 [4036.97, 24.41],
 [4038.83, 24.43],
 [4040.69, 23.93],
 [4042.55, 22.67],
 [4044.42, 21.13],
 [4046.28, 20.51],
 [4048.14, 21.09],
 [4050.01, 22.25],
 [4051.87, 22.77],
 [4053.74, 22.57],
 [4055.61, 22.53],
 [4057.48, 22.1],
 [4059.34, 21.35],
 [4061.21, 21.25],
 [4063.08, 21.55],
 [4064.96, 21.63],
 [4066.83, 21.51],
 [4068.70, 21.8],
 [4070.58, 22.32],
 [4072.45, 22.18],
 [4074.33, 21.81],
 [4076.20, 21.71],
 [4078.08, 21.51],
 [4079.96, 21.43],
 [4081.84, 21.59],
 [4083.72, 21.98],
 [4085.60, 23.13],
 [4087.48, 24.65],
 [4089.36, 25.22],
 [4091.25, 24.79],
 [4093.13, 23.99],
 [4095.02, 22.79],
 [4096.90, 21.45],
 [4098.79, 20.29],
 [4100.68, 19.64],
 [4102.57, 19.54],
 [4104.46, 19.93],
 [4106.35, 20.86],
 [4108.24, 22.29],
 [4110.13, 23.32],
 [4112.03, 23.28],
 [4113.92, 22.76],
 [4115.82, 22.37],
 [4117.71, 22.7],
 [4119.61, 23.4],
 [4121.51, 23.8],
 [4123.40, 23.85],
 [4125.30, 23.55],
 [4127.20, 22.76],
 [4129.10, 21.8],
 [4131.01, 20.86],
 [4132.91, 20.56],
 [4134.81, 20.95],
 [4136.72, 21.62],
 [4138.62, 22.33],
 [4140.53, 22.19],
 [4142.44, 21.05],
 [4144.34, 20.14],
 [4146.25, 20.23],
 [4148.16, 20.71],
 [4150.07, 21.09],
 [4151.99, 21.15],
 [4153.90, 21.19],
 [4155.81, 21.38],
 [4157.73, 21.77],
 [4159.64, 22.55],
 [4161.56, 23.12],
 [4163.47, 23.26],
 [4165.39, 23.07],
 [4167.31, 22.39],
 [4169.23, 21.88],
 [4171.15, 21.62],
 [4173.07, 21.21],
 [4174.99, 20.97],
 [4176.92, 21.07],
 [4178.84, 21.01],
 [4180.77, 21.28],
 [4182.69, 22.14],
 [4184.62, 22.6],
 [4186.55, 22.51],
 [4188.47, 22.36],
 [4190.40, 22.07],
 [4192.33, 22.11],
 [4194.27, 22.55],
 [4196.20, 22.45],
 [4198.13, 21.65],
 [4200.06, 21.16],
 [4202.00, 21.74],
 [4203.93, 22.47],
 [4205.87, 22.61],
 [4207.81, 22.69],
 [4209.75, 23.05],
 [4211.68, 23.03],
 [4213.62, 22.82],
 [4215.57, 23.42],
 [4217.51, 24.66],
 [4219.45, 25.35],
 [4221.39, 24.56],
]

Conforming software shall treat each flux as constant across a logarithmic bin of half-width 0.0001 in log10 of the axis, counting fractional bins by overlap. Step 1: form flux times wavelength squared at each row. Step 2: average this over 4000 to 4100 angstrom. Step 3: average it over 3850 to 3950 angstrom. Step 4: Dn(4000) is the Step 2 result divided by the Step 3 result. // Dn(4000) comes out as 1.91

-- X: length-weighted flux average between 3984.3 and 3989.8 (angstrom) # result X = 21.6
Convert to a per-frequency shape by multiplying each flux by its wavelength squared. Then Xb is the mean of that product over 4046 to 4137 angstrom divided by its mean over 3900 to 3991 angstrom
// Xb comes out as 1.7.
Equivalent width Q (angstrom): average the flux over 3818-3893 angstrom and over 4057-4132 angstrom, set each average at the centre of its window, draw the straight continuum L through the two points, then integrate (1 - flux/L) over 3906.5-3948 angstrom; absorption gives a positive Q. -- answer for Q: 4.3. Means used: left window 10.9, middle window 12.7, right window 22.2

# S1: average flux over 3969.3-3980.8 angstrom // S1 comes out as 12.8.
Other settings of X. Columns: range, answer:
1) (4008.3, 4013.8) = 23.3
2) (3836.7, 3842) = 9.41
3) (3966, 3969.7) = 8.52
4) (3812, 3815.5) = 13.5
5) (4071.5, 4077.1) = 21.9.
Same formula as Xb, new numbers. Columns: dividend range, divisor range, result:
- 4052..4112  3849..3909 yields 1.88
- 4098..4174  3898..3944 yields 1.84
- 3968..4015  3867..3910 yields 1.47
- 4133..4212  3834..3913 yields 1.99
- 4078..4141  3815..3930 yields 2.02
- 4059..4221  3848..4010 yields 1.70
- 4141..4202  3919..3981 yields 2.02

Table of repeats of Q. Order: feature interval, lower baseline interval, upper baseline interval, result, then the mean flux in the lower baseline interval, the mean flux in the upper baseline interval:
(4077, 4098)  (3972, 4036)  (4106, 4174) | -1.1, 21.4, 22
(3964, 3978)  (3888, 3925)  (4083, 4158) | 5.6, 15.9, 22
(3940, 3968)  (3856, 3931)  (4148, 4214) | 3.9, 13.6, 22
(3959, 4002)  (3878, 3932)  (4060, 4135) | 2.9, 14.4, 22.2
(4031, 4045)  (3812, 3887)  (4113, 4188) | -4.1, 10.8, 21.9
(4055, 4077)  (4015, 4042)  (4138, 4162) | 1.1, 23.7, 21.4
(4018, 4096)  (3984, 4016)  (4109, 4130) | 0.2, 22.5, 23.1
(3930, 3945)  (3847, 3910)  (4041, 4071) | 6.6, 13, 21.8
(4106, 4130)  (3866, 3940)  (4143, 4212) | -3.5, 13.1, 21.9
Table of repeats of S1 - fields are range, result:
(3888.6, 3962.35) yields 13.9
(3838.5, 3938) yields 12.6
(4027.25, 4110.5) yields 22.2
